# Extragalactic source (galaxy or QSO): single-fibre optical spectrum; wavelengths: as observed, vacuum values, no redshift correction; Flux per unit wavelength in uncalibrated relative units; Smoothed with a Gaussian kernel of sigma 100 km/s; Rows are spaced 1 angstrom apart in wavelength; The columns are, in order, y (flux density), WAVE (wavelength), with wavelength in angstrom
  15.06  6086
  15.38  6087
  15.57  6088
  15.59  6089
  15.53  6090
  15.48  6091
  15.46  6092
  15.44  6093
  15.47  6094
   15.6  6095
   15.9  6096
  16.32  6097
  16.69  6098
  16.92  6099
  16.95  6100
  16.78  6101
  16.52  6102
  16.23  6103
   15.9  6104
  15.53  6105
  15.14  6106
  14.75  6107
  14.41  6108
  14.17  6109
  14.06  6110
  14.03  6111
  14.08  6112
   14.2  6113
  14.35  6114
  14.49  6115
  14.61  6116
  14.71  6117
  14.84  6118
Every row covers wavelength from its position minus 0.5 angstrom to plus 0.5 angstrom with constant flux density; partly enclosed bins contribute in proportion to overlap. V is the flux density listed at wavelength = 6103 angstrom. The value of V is 16.23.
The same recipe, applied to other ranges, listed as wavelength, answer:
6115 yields 14.49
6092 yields 15.46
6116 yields 14.61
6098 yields 16.69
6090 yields 15.53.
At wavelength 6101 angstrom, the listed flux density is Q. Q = 16.78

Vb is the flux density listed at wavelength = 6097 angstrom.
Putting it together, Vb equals 16.32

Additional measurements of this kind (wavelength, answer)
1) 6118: 14.84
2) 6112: 14.08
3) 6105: 15.53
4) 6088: 15.57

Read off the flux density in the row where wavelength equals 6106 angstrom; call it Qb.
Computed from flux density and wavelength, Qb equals 15.14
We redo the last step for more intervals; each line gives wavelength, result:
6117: 14.71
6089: 15.59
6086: 15.06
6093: 15.44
